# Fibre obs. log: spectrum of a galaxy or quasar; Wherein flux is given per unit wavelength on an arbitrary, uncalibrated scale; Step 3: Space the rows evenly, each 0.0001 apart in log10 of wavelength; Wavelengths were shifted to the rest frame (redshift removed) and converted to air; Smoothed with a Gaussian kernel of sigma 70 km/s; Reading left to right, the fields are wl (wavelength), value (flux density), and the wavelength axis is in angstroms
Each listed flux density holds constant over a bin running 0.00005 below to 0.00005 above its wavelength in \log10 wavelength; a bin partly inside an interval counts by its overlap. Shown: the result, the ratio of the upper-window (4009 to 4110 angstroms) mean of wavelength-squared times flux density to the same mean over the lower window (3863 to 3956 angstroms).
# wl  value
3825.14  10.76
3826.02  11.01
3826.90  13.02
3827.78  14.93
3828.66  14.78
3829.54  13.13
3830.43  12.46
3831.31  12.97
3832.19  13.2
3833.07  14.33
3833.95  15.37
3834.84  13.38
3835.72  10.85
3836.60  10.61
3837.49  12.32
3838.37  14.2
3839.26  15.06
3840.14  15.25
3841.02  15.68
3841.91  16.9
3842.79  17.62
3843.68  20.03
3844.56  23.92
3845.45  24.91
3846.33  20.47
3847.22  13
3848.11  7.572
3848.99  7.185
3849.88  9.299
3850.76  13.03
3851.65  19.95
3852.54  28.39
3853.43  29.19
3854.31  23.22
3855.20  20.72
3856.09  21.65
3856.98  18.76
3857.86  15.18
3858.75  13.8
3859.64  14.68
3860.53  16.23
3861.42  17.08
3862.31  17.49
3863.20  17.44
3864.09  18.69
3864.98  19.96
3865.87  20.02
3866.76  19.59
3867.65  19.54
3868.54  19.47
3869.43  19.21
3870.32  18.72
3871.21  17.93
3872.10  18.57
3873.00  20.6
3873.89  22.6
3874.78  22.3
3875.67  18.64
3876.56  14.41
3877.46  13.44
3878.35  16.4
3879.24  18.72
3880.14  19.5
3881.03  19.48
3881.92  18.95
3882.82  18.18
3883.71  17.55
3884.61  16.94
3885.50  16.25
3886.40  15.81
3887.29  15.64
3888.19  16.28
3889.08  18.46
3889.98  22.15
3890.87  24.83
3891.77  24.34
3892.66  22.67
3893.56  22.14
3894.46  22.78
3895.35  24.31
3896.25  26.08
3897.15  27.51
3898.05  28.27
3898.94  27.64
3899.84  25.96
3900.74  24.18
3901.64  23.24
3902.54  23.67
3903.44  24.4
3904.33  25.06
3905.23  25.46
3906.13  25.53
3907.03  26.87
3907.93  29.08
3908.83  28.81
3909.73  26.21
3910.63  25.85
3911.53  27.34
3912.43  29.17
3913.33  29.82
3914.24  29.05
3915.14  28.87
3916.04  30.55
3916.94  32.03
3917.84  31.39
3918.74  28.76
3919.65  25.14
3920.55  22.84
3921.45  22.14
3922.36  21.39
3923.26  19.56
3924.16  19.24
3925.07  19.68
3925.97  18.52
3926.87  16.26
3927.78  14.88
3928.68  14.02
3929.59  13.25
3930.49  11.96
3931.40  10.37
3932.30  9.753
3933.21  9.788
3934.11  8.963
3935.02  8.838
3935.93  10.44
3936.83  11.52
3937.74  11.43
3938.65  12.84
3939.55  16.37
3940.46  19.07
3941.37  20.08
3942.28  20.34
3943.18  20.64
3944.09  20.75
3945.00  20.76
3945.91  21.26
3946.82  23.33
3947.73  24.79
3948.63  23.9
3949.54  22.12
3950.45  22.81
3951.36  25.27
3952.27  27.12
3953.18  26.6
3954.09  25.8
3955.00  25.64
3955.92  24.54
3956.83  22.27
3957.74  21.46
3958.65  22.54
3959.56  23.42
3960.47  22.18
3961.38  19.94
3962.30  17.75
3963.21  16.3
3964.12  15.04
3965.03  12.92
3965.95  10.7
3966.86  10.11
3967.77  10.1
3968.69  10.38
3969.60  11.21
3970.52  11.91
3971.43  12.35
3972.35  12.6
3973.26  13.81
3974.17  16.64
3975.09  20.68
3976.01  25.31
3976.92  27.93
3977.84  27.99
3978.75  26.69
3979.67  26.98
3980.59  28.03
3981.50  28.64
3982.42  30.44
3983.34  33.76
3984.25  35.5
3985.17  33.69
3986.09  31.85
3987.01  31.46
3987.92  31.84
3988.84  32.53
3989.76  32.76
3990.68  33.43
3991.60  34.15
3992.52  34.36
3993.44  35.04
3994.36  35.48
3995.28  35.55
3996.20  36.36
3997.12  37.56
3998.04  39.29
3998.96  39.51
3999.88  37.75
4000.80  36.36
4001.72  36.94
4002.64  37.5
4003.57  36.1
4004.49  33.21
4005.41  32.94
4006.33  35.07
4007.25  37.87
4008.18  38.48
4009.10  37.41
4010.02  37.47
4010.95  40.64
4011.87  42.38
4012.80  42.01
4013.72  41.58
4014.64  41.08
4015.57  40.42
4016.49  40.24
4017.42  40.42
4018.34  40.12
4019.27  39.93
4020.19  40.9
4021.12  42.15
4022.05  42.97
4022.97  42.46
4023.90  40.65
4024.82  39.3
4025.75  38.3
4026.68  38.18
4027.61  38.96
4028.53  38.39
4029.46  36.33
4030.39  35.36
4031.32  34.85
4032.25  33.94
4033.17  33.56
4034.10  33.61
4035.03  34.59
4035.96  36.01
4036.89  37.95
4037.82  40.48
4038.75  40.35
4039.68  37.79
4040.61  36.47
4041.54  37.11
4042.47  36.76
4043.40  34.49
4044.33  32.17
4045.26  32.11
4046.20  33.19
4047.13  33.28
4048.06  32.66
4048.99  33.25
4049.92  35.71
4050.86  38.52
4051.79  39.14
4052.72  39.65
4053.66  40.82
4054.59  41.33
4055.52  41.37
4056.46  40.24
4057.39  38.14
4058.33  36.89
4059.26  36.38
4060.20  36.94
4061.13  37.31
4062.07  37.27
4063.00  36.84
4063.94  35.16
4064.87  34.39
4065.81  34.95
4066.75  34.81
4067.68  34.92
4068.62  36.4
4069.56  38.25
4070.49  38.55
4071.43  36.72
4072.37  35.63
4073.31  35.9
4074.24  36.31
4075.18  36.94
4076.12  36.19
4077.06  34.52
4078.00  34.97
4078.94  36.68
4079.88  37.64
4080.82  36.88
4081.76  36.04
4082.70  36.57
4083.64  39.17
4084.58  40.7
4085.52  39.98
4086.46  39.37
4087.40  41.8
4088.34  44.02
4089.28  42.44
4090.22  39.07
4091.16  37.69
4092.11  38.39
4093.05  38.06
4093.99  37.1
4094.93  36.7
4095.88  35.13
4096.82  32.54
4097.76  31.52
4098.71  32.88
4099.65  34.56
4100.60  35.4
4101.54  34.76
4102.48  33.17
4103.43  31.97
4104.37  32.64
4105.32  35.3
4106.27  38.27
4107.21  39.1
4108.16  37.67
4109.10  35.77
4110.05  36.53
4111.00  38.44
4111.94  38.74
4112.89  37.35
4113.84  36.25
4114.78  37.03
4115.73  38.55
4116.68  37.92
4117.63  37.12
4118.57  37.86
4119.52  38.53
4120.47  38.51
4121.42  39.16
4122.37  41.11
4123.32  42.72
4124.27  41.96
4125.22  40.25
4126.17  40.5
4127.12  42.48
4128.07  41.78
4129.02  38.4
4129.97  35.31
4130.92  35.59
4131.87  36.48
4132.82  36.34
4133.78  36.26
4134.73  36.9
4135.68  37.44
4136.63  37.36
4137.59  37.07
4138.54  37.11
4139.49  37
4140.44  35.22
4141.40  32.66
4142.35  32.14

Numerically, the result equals 1.91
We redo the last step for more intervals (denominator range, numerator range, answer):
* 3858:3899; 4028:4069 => 2.03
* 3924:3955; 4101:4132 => 2.31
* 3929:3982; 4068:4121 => 2.13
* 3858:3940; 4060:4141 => 2.03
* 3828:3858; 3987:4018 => 2.46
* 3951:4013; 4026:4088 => 1.37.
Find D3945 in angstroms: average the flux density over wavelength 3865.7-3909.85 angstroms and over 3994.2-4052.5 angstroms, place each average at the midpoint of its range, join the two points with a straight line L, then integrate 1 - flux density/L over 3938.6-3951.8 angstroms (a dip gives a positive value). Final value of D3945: 3.32 angstroms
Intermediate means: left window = 21.5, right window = 37.5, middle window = 21.2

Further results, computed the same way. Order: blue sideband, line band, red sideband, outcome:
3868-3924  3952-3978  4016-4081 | 9.4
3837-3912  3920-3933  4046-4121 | 4.1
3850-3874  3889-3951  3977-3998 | 7.8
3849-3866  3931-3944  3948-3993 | 4.8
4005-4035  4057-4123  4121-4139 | 2.9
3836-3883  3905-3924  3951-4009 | -4.2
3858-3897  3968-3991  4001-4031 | 6.1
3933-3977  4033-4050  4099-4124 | -4.0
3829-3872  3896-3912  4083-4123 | -3.7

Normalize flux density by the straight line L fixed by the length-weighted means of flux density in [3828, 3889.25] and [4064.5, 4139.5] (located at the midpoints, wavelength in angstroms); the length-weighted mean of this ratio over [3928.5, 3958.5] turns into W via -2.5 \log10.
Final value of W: 0.297 mag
